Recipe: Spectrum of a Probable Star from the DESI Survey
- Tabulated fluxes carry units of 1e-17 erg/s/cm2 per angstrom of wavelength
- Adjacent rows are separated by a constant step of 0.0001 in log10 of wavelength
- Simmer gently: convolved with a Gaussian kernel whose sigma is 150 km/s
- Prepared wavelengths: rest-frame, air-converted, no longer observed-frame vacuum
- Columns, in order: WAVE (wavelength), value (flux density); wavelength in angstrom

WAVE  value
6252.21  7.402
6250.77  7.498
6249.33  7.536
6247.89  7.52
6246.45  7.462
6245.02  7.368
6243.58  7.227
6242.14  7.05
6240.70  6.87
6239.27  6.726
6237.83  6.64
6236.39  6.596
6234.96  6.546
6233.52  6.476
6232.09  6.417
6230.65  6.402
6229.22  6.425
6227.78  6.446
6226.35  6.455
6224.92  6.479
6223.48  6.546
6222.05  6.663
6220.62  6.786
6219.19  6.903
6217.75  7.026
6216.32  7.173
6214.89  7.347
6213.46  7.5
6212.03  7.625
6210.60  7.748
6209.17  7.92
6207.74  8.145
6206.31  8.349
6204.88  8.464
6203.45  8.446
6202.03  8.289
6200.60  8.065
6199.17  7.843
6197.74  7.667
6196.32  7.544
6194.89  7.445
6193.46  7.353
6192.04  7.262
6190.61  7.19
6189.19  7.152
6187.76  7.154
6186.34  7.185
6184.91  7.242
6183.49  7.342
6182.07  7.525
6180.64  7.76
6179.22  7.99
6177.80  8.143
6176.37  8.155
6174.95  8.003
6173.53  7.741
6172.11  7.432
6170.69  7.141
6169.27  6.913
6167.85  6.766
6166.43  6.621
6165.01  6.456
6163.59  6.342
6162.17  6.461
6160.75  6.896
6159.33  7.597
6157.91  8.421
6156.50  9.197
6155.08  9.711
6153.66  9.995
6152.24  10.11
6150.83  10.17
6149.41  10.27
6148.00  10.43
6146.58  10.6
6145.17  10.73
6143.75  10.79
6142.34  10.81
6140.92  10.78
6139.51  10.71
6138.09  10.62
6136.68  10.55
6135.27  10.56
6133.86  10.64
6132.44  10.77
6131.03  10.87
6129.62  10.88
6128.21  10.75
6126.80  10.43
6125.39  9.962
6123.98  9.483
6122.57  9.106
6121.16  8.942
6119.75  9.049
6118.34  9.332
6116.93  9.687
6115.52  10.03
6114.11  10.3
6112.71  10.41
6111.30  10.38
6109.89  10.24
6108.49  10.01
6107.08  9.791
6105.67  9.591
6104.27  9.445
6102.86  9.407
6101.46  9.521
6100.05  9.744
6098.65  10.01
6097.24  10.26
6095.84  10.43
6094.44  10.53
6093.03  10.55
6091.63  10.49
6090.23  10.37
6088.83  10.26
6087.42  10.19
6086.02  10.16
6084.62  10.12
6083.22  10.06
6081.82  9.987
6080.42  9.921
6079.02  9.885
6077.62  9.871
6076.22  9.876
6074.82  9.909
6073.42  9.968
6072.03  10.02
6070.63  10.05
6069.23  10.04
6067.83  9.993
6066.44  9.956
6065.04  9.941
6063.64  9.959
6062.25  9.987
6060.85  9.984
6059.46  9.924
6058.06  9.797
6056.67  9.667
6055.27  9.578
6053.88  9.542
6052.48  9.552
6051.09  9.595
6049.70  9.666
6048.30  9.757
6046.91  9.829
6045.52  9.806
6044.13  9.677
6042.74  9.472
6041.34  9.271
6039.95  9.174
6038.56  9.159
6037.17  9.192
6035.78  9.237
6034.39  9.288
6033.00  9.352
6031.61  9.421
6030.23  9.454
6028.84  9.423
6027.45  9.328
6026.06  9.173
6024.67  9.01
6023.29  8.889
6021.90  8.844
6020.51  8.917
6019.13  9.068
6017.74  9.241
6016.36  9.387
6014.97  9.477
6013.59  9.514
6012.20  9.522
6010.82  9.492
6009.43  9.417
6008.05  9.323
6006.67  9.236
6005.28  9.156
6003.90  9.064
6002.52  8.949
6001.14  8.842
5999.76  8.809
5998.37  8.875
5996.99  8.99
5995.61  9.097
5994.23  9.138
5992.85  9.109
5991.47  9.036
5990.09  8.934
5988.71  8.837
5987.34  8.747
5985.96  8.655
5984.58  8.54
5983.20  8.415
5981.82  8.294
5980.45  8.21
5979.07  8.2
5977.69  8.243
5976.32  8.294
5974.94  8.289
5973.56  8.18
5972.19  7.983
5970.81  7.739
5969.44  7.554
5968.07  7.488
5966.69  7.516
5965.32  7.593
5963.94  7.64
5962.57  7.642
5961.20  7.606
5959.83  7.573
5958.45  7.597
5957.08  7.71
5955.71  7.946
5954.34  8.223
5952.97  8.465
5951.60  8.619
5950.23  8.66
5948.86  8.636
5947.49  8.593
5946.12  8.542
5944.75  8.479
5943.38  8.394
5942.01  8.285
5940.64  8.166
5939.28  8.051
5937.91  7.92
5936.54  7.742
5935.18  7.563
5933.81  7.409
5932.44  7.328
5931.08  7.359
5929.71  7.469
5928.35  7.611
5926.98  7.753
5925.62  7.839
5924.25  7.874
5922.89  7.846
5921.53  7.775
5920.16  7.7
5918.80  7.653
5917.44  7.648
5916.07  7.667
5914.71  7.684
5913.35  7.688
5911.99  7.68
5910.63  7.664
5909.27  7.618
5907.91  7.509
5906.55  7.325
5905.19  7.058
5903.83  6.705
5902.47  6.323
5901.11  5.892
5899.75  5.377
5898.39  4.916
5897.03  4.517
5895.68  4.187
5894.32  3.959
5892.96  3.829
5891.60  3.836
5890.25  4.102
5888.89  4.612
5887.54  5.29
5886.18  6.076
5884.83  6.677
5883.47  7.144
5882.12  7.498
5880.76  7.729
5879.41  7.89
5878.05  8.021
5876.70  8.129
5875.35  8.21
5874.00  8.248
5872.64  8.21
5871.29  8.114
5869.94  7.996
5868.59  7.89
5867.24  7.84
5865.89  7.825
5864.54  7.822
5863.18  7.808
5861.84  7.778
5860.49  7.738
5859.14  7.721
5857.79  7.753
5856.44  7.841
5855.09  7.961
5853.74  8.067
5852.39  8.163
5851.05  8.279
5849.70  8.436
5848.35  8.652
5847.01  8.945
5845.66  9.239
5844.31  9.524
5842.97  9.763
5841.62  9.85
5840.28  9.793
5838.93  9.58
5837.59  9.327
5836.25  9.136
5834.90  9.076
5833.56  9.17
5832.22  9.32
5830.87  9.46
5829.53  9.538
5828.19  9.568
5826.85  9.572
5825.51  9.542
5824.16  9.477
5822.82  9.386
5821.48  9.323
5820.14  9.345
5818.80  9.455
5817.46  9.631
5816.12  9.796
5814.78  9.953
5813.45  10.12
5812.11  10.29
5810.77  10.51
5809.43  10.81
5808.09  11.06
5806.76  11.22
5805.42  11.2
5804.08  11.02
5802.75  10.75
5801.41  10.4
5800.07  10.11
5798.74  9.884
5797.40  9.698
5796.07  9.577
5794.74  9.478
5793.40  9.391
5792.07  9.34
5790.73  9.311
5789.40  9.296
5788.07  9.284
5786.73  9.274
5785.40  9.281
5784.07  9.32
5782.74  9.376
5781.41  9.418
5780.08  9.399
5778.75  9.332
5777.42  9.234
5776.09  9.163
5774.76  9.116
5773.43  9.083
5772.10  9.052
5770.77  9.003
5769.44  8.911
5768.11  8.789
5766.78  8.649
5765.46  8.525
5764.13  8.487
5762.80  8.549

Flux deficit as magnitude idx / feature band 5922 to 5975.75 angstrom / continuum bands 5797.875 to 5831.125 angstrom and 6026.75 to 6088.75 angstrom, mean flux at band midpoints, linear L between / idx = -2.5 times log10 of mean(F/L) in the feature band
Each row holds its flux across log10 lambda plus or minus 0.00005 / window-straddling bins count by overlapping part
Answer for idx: 0.24 mag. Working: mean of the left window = 10.1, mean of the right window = 9.73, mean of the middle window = 7.92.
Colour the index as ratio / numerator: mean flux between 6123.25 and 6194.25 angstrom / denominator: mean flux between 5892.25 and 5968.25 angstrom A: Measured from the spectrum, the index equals 1.19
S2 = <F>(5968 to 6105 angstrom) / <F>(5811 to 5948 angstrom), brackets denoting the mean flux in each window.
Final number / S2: 1.2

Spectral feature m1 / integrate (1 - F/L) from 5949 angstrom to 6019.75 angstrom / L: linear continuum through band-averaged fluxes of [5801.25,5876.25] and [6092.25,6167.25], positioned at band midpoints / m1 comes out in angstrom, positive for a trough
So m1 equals 6.58 angstrom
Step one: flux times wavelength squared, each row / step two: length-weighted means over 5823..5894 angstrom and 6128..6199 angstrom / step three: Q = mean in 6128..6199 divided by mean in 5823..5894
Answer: 1.19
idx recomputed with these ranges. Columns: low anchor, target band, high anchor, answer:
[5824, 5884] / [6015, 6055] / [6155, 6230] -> -0.18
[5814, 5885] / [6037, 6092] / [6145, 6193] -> -0.19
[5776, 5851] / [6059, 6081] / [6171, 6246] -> -0.22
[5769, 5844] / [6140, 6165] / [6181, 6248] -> -0.22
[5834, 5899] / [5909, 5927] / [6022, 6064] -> 0.05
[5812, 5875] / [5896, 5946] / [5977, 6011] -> 0.20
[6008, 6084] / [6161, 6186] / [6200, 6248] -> 0.08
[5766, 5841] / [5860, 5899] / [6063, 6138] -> 0.41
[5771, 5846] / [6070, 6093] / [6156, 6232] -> -0.25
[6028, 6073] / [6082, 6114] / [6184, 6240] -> -0.13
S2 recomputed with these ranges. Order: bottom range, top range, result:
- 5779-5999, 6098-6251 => 1.01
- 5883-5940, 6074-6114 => 1.50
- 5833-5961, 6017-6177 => 1.25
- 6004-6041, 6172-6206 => 0.83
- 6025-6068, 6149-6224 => 0.81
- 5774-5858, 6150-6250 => 0.78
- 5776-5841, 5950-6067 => 0.92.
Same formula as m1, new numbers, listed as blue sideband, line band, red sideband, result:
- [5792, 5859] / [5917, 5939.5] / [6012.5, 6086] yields 4.4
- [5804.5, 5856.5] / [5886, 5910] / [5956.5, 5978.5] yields 8.7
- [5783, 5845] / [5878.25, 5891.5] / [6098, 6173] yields 4.7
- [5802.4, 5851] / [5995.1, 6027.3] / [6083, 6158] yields 2.7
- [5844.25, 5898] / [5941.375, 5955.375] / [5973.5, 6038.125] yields -0.4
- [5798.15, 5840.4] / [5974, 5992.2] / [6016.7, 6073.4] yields 2.1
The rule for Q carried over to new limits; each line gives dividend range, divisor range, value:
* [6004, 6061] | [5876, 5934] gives 1.46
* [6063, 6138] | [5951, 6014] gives 1.23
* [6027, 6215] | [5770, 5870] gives 1.10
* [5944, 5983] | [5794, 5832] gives 0.85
